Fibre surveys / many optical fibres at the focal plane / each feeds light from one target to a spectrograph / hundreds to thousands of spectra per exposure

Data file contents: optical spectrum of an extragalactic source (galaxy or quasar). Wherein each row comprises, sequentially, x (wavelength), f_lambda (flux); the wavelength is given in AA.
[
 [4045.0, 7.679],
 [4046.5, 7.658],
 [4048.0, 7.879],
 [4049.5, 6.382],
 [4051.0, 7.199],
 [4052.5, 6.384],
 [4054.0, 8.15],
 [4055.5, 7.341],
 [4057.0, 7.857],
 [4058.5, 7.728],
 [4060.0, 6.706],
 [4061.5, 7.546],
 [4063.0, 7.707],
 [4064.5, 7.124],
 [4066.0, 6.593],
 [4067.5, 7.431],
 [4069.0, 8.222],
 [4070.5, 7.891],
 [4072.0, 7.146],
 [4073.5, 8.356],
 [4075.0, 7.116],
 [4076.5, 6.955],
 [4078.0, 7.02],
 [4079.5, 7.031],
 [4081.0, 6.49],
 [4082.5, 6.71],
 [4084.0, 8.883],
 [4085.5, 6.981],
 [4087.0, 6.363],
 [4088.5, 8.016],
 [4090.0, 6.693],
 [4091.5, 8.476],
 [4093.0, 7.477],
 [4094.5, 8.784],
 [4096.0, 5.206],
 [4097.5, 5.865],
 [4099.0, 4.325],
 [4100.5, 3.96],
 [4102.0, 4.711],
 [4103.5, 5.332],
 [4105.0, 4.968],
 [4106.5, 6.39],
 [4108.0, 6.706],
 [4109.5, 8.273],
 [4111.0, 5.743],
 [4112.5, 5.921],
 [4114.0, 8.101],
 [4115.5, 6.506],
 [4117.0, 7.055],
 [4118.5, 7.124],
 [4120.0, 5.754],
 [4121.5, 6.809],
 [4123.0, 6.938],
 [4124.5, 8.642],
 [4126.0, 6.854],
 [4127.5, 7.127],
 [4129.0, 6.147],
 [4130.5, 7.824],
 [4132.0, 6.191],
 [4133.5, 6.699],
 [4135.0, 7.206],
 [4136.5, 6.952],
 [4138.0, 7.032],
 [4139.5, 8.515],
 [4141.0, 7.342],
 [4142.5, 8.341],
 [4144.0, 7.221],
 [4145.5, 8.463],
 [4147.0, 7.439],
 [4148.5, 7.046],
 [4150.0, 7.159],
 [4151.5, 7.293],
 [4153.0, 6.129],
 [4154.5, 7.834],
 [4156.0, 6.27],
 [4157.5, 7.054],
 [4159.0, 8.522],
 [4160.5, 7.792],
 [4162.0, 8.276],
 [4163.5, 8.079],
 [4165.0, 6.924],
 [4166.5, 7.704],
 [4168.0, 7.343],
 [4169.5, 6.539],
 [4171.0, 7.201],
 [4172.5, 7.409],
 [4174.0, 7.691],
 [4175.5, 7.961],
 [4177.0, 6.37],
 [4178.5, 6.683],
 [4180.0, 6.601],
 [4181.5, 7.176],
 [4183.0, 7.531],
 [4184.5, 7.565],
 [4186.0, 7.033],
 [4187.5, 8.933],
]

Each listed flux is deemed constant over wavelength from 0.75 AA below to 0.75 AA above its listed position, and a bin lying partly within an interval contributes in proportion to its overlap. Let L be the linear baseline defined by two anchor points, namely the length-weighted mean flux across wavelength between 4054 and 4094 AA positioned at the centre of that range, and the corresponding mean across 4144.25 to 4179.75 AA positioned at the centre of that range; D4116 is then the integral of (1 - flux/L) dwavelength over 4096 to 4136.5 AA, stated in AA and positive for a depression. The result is 5.3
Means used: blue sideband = 7.4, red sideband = 7.34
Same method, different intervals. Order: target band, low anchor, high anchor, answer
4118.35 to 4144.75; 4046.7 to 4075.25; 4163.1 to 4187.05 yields 0.6 AA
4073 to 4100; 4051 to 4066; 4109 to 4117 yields 0.4 AA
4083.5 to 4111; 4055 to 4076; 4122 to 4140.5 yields 3.2 AA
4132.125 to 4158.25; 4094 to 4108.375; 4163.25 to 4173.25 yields -2.3 AA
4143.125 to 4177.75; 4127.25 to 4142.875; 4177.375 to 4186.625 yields -1.2 AA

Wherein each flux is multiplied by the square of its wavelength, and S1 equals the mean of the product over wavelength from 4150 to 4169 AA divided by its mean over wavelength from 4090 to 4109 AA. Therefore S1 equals 1.26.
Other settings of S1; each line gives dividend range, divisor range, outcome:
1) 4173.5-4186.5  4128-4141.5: 1.03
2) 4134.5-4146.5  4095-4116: 1.32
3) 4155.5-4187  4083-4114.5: 1.17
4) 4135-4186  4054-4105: 1.10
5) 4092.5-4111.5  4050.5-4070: 0.82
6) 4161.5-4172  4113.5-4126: 1.07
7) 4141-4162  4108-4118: 1.10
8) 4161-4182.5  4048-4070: 1.05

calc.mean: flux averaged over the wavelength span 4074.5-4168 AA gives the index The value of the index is 6.98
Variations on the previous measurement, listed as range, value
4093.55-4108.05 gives 5.6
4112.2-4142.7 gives 7.09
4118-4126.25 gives 7.03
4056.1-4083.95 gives 7.35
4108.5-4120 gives 6.88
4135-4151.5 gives 7.52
